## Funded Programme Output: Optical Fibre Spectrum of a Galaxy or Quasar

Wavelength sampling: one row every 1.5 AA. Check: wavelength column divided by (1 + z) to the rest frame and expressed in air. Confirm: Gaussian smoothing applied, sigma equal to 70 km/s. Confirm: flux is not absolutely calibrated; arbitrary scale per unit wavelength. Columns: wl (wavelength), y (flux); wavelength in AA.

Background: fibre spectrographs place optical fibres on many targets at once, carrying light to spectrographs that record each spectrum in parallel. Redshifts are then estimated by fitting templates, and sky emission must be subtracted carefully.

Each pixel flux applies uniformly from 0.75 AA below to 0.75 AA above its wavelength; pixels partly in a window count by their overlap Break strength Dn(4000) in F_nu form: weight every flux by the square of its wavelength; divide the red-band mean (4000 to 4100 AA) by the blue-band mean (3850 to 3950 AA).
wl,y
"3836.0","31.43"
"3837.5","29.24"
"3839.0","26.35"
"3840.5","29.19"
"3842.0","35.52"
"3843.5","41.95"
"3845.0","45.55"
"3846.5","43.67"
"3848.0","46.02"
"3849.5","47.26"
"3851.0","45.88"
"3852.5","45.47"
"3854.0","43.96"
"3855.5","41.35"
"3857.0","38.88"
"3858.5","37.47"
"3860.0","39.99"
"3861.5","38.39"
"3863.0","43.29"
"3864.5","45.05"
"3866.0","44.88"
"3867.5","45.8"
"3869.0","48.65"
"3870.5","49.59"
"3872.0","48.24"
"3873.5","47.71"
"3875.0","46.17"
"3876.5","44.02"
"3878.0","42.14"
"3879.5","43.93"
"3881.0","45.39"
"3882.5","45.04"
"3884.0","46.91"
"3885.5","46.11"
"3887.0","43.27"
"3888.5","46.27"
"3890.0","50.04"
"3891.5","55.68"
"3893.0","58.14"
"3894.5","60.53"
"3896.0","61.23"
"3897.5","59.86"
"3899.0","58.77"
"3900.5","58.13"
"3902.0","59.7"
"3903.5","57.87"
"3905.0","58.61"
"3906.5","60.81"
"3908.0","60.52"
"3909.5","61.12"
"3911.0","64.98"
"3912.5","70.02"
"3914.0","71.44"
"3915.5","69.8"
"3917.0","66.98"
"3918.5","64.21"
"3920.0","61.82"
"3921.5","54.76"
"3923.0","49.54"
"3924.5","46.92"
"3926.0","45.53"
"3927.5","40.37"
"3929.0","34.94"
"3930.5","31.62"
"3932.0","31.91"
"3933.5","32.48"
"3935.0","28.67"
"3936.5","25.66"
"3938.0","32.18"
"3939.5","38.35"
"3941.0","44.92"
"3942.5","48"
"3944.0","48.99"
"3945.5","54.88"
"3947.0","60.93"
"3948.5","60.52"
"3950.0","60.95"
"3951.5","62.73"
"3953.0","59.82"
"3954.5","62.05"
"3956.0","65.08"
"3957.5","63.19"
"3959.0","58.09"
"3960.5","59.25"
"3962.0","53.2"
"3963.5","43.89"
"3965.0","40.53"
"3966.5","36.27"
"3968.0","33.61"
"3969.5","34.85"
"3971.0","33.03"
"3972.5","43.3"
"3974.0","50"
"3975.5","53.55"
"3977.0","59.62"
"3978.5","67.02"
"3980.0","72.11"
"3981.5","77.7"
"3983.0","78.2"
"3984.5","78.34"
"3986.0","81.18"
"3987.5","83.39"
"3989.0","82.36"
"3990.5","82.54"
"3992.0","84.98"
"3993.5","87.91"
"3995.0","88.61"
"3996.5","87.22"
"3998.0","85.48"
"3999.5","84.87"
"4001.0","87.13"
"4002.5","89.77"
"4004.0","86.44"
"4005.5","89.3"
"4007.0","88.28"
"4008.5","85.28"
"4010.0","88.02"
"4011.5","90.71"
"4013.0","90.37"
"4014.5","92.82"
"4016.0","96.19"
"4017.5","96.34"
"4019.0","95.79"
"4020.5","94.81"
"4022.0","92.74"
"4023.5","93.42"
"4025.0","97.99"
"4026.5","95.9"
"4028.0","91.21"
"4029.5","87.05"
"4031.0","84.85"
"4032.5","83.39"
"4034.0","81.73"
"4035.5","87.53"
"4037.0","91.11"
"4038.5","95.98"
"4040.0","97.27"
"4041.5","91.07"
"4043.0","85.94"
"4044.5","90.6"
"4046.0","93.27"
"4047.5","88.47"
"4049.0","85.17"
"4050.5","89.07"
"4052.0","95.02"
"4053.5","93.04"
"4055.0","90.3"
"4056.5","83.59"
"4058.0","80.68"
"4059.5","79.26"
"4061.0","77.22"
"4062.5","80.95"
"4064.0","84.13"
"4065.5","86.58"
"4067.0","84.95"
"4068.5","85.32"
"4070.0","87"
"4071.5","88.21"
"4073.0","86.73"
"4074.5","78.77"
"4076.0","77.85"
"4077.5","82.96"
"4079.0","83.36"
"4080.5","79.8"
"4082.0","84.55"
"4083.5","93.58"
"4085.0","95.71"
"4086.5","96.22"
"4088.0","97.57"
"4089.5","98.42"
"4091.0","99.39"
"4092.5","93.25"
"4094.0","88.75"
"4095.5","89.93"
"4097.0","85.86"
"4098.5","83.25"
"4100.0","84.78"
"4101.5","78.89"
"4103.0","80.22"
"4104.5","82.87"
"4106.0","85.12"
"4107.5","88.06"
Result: 1.94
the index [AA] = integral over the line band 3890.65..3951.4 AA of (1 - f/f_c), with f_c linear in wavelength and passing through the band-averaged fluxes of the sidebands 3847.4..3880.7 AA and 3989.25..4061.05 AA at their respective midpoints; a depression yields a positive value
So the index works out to 6.47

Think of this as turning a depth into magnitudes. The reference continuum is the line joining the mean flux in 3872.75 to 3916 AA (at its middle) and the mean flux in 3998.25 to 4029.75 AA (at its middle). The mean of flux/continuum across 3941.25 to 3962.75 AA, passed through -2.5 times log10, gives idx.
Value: 0.24 mag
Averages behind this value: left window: 54.9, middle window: 58.1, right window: 91.1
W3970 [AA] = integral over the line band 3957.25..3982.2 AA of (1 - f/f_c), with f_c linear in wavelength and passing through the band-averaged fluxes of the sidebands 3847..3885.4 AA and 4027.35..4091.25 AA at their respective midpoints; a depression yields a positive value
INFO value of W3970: 6.0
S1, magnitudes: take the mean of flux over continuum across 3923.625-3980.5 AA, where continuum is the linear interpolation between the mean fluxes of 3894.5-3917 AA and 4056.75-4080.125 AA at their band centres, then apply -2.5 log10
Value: 0.39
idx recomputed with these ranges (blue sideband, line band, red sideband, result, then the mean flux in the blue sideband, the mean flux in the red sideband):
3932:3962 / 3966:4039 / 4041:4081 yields -0.18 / 50.5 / 85.5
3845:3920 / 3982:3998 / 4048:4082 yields -0.18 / 51.5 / 84.6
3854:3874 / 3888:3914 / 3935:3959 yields -0.24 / 43.7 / 52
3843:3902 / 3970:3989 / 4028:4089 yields 0.09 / 47.4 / 87.2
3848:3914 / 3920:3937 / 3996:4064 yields 0.49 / 50.4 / 89.1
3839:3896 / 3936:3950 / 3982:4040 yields 0.40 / 45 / 88.5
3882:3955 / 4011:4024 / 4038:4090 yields -0.22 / 52.5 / 87.6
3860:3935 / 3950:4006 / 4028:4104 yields 0.03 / 51.1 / 87.4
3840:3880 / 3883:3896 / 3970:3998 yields -0.02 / 43.4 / 71.8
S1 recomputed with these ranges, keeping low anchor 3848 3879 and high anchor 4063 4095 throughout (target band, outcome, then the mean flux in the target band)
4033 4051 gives -0.12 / 89.7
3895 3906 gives -0.15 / 59.2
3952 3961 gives 0.03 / 61.3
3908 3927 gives -0.10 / 60.3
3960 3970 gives 0.45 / 42.9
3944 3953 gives 0.05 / 59.1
